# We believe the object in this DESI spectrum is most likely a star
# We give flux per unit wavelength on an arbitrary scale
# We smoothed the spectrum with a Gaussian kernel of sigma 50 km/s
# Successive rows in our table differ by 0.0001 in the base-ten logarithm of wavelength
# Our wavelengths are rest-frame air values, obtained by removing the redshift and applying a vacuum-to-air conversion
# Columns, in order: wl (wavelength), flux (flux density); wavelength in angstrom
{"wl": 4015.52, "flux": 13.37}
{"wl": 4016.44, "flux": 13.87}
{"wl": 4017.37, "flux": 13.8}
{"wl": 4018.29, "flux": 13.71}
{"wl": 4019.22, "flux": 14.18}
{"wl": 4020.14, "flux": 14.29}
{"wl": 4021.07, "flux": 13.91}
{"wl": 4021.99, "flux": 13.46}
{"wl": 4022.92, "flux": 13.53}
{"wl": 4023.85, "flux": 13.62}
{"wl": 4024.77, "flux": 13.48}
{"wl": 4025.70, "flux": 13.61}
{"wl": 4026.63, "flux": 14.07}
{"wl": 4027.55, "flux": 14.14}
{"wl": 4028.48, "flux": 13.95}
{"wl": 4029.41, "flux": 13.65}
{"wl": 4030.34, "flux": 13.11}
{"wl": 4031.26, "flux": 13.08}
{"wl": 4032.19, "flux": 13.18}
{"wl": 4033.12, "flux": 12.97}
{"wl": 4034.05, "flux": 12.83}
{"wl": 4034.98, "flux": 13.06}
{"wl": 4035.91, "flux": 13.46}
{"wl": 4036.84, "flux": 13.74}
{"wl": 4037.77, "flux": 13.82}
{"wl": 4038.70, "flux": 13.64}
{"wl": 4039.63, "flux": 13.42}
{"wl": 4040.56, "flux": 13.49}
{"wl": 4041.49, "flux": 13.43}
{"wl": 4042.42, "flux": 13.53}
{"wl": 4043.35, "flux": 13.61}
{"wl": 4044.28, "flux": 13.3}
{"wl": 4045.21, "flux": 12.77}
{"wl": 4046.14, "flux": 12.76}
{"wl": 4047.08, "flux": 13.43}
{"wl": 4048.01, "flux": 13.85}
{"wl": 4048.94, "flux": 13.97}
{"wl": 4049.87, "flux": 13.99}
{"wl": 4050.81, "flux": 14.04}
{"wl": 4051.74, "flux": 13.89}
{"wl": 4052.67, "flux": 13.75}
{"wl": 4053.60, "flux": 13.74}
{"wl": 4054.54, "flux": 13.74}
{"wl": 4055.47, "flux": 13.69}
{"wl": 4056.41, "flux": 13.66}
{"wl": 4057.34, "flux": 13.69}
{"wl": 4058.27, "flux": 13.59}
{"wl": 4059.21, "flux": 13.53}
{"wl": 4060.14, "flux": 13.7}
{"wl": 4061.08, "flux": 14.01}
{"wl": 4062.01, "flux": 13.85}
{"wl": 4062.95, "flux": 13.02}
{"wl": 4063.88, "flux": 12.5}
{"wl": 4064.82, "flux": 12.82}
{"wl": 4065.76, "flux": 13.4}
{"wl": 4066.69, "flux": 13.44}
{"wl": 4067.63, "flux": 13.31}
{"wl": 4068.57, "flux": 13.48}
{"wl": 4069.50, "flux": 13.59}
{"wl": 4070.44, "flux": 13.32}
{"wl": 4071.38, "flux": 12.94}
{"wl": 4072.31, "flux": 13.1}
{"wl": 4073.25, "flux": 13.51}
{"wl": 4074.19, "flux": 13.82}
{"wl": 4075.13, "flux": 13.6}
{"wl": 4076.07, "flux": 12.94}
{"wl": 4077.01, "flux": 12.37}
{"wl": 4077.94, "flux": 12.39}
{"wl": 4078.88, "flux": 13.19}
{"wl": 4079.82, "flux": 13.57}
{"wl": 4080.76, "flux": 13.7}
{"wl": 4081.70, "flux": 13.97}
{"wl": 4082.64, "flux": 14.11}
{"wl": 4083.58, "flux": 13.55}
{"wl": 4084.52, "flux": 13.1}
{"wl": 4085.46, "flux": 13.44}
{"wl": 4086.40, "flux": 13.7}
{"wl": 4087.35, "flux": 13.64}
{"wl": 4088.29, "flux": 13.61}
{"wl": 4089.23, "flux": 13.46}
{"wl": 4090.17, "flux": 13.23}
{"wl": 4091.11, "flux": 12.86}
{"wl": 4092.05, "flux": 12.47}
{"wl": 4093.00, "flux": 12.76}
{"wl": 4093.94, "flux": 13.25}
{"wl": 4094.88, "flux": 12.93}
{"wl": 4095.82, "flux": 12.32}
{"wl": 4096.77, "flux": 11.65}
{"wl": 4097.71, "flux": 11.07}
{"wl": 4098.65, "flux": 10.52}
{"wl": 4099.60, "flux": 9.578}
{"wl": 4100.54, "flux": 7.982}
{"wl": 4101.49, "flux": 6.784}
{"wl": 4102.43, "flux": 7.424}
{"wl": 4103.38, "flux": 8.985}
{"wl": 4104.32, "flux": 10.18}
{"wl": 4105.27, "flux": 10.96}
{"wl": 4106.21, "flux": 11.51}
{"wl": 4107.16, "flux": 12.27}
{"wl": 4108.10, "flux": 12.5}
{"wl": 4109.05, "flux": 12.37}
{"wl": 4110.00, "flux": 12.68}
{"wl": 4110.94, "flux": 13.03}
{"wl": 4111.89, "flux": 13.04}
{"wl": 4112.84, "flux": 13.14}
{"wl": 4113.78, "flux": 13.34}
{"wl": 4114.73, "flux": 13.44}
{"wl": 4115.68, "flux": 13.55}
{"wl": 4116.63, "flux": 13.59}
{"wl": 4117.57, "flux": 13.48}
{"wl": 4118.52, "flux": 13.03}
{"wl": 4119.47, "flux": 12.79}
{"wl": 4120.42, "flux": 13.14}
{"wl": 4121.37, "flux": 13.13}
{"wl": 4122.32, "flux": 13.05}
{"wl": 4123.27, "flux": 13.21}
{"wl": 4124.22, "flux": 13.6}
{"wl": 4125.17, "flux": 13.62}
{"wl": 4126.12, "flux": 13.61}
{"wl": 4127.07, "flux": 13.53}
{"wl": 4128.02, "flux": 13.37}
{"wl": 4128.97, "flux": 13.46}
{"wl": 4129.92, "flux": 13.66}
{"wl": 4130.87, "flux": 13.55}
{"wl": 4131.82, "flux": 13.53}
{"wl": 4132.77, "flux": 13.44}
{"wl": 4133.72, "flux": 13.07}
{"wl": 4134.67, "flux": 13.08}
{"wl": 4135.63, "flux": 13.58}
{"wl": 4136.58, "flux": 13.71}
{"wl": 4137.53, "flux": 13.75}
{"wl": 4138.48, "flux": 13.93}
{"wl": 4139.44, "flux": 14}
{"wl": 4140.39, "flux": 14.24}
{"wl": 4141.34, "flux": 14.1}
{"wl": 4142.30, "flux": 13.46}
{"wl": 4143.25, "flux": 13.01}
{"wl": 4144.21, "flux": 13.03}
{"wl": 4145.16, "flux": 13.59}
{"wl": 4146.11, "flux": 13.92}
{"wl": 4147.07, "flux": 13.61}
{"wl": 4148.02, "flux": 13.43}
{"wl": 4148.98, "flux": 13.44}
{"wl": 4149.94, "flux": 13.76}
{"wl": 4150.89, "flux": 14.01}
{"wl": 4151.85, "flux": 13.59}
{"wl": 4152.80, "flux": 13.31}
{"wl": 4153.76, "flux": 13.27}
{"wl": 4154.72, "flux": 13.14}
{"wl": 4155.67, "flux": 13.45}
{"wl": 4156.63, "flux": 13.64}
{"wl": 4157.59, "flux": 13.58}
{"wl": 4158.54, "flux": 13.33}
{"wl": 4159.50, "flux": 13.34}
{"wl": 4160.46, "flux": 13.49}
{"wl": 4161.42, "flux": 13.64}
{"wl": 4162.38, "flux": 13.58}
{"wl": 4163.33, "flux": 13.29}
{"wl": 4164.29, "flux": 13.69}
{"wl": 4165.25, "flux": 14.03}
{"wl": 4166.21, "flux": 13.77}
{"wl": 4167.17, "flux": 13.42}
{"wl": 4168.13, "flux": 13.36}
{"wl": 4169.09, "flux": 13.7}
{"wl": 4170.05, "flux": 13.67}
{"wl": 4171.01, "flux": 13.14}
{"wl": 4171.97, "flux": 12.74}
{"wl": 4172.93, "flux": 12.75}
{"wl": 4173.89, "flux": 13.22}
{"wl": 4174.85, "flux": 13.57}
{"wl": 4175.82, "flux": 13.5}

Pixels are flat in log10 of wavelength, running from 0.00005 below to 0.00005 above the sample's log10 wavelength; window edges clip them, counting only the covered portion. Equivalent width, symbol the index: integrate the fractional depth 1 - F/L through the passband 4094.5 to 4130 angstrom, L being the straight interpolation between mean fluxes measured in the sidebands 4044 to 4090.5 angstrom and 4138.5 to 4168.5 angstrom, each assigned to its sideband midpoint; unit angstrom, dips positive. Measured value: 3.6 angstrom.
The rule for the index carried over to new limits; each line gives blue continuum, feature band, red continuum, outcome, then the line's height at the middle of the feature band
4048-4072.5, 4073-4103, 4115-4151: 2.57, 13.5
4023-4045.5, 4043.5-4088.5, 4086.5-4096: -0.67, 13.3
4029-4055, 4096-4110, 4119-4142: 3.21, 13.5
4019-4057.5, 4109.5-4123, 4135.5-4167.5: 0.41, 13.6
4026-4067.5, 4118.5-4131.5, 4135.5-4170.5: 0.21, 13.6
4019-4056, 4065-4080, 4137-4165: 0.38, 13.6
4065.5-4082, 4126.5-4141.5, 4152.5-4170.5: -0.19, 13.4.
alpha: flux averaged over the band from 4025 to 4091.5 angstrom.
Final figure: 13.5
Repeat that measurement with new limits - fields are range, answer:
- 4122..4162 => 13.5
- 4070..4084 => 13.3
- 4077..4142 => 12.7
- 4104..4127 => 12.9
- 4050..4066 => 13.6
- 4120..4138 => 13.4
